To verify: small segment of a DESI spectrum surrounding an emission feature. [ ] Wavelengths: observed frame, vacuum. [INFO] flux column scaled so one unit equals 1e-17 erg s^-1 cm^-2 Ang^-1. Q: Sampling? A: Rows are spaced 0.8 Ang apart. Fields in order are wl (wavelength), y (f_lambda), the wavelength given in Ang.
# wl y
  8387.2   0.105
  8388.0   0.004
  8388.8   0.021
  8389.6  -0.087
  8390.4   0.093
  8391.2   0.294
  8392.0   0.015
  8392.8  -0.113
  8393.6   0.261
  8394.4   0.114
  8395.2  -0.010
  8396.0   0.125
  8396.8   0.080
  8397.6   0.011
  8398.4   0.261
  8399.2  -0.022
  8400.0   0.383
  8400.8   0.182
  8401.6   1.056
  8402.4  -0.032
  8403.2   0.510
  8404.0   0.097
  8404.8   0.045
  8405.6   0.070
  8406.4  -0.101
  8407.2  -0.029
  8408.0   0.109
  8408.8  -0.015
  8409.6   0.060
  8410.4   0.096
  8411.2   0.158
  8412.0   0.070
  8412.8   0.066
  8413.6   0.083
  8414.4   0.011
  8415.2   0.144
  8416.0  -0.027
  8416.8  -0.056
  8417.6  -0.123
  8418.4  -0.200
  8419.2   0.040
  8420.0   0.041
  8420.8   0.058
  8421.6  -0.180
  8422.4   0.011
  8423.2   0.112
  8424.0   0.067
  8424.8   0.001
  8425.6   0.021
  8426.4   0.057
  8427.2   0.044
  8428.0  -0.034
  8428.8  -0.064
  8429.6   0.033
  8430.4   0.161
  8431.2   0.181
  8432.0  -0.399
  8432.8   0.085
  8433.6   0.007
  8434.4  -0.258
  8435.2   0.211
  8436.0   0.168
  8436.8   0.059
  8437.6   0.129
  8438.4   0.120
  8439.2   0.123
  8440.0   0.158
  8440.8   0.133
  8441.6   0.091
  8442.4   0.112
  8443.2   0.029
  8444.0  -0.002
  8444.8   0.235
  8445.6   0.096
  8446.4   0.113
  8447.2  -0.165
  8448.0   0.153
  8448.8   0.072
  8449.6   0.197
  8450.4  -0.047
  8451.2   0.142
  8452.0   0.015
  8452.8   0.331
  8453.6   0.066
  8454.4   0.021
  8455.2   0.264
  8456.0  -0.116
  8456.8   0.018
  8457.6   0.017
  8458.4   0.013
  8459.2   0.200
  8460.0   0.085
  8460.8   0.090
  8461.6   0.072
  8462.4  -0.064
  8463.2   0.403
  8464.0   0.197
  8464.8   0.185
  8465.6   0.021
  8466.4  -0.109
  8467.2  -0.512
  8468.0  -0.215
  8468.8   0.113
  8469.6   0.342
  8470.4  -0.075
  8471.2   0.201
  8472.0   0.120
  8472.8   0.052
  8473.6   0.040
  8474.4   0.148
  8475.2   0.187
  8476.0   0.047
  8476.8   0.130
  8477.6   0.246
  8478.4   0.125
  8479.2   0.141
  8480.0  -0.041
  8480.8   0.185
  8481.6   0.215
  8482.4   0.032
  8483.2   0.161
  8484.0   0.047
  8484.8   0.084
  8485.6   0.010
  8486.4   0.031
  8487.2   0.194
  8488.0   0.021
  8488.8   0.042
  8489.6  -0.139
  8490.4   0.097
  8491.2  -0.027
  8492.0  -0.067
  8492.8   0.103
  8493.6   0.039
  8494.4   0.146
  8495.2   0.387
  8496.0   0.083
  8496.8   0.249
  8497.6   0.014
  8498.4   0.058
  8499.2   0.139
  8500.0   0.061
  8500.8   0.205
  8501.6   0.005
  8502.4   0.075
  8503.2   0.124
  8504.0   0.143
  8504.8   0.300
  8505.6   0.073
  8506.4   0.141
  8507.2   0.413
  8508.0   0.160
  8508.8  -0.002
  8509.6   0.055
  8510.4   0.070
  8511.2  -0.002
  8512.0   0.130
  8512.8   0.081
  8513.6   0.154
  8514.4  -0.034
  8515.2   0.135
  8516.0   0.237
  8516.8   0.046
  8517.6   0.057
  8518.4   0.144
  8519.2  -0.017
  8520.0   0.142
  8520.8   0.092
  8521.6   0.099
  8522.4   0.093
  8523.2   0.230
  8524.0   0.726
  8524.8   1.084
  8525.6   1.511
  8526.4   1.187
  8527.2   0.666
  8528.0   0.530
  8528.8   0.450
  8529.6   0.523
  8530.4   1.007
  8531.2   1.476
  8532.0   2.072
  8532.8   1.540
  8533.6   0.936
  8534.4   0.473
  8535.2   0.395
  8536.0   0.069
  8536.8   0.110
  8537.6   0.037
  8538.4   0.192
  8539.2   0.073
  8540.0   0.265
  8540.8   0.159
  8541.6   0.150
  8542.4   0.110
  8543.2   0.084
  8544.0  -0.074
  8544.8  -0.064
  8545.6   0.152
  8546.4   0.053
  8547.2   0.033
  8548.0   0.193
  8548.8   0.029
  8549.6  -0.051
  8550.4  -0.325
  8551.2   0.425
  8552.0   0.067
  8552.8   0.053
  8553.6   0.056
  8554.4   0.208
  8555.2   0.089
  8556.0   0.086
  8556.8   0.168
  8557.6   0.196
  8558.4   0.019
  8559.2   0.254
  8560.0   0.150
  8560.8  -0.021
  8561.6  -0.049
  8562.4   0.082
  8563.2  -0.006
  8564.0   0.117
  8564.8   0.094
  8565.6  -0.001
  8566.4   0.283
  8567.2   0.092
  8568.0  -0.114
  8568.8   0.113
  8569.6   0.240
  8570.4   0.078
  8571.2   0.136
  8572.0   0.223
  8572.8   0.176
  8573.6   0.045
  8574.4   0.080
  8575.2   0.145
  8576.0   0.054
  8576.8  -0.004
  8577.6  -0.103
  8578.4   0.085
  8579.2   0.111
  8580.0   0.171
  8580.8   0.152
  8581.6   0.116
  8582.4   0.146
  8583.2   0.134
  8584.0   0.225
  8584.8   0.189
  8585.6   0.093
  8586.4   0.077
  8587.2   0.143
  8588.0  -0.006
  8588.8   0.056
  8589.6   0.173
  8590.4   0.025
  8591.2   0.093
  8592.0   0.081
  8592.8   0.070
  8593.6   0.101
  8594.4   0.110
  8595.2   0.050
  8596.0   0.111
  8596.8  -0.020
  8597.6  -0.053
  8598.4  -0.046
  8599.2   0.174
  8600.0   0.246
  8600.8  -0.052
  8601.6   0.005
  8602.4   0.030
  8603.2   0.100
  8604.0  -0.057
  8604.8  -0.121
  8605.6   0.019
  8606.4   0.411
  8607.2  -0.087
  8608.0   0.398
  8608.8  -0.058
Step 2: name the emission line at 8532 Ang [O II] 3727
